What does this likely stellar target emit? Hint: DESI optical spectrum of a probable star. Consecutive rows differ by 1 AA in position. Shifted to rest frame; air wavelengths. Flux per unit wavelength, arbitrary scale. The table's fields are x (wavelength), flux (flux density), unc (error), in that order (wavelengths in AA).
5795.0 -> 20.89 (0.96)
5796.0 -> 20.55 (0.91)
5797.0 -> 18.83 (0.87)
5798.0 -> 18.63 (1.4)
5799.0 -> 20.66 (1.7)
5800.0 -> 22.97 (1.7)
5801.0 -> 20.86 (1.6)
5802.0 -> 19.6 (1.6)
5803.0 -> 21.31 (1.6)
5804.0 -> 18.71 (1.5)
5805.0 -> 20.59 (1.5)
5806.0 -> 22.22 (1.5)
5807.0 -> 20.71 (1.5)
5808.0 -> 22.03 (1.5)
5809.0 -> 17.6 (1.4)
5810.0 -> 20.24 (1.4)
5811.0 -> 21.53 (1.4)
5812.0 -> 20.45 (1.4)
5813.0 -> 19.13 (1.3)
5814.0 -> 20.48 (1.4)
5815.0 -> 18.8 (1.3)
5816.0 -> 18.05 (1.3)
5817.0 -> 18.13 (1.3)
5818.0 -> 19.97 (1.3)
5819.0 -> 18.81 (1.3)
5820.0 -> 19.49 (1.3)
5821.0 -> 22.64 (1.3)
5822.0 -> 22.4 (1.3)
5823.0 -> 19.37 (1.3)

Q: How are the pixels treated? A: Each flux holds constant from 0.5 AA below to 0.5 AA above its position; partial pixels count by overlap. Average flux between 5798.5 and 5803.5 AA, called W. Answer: 21.1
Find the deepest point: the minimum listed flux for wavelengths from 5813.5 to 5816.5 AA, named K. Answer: 18.05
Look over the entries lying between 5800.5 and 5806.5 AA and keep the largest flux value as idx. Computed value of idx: 22.22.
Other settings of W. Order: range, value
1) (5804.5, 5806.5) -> 21.4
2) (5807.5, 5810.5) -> 20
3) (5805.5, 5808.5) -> 21.7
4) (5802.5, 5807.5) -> 20.7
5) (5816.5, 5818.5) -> 19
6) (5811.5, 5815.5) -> 19.7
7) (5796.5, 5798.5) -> 18.7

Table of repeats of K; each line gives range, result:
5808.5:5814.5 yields 17.6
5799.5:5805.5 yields 18.71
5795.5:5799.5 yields 18.63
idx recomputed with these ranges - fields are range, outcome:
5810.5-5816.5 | 21.53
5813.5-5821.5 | 22.64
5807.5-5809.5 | 22.03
